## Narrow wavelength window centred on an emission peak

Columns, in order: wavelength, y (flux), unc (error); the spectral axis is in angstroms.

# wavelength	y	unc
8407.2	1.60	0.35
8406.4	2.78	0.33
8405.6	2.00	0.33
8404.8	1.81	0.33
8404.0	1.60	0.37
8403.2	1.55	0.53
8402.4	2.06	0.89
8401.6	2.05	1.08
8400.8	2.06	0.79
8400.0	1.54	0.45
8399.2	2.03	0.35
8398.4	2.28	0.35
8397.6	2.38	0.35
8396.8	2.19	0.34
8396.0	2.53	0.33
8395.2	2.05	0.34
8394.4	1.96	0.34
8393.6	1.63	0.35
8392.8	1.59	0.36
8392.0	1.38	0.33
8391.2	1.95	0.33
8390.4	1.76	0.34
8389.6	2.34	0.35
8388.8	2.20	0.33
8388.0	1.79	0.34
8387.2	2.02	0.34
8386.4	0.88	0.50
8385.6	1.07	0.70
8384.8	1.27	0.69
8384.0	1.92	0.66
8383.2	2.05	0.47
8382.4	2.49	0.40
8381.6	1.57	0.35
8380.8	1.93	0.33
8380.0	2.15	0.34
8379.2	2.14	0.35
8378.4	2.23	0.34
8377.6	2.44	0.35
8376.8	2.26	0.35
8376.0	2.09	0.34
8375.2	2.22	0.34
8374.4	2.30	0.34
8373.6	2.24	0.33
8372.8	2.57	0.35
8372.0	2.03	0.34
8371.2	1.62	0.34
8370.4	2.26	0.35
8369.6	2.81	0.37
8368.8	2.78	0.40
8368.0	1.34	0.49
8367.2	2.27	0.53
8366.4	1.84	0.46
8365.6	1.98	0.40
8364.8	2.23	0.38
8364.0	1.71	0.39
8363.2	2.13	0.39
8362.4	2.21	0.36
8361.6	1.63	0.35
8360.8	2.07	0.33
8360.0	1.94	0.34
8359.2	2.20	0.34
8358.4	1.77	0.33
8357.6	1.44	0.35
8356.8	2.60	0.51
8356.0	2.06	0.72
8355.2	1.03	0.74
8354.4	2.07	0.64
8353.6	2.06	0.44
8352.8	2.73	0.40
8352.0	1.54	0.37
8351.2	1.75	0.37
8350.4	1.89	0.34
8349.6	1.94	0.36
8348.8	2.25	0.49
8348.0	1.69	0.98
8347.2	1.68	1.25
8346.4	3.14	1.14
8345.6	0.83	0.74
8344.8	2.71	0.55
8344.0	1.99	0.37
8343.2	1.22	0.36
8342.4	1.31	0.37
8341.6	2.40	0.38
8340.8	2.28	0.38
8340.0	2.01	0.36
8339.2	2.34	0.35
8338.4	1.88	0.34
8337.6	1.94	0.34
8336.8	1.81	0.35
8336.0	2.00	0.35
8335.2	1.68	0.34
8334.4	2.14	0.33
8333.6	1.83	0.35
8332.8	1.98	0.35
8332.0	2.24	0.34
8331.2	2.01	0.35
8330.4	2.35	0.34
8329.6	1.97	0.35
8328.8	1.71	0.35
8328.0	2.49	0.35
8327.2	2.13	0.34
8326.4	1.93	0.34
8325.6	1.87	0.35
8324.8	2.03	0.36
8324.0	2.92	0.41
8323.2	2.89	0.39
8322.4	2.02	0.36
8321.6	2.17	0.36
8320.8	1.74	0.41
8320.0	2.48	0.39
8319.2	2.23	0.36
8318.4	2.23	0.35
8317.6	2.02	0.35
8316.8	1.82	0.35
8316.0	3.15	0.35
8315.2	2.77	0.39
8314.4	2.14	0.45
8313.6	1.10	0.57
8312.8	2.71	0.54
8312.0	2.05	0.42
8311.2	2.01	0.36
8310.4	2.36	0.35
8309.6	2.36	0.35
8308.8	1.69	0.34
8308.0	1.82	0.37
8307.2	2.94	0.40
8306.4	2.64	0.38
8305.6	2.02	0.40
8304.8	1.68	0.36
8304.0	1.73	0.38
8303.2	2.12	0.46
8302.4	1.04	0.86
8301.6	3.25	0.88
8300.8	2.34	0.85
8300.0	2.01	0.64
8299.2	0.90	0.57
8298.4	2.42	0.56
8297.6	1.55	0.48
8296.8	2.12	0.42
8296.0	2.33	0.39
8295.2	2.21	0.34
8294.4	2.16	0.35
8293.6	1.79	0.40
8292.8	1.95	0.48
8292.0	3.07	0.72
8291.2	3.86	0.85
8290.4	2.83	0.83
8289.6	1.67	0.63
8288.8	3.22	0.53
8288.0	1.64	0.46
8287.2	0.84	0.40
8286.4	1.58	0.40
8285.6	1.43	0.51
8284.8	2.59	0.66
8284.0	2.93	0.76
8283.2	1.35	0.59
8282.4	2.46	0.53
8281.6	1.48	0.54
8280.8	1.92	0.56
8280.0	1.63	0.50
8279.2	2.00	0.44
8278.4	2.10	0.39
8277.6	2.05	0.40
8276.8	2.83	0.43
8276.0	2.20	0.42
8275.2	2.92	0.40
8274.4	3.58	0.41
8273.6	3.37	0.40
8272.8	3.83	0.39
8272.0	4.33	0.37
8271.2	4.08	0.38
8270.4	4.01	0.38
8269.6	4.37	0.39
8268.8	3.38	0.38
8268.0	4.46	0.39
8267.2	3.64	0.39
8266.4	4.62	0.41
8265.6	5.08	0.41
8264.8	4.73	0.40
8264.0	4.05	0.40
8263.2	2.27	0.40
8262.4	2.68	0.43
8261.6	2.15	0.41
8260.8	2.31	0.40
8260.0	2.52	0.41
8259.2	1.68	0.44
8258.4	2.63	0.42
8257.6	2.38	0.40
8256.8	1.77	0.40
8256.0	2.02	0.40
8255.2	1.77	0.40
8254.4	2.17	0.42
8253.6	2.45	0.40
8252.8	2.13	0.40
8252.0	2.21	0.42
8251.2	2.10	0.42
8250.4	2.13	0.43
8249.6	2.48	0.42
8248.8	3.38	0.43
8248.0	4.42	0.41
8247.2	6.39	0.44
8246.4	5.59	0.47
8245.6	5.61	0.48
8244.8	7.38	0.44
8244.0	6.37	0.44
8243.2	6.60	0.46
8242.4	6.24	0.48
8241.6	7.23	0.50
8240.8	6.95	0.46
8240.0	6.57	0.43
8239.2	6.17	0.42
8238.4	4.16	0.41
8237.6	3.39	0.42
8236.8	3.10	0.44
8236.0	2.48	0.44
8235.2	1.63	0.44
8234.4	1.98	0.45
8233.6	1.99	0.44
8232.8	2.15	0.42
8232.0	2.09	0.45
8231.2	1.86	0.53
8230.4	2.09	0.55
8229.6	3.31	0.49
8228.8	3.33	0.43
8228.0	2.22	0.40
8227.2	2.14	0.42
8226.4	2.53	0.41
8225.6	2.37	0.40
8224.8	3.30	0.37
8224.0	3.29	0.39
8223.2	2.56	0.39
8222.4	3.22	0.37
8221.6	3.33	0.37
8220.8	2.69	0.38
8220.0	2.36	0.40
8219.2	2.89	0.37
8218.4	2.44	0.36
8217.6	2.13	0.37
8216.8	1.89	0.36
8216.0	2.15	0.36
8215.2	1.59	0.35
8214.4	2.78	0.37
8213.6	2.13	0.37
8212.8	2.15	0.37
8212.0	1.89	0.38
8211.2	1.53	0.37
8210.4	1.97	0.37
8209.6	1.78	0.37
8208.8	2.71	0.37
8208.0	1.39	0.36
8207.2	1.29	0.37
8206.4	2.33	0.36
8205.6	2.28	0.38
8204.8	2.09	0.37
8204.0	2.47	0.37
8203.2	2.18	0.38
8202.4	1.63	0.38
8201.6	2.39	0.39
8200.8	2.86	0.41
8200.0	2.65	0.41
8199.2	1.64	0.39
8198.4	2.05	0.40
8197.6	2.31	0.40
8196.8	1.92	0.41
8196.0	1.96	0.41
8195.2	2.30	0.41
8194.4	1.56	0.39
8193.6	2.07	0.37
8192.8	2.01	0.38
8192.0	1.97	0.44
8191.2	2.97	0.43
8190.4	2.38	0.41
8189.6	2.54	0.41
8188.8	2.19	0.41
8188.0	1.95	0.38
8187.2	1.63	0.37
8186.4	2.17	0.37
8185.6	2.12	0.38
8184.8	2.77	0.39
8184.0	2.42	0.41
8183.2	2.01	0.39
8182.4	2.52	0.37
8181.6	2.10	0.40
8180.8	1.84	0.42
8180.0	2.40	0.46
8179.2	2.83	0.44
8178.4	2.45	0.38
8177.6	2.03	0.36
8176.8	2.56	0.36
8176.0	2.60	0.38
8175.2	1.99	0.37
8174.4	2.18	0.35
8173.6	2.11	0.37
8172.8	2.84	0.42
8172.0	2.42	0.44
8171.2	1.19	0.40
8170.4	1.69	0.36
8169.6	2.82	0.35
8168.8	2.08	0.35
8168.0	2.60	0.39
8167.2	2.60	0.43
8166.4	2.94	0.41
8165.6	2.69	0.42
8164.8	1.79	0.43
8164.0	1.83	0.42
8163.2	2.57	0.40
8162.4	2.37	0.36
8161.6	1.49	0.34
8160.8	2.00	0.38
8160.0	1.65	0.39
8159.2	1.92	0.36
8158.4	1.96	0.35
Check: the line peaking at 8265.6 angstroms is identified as [N II] 6583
